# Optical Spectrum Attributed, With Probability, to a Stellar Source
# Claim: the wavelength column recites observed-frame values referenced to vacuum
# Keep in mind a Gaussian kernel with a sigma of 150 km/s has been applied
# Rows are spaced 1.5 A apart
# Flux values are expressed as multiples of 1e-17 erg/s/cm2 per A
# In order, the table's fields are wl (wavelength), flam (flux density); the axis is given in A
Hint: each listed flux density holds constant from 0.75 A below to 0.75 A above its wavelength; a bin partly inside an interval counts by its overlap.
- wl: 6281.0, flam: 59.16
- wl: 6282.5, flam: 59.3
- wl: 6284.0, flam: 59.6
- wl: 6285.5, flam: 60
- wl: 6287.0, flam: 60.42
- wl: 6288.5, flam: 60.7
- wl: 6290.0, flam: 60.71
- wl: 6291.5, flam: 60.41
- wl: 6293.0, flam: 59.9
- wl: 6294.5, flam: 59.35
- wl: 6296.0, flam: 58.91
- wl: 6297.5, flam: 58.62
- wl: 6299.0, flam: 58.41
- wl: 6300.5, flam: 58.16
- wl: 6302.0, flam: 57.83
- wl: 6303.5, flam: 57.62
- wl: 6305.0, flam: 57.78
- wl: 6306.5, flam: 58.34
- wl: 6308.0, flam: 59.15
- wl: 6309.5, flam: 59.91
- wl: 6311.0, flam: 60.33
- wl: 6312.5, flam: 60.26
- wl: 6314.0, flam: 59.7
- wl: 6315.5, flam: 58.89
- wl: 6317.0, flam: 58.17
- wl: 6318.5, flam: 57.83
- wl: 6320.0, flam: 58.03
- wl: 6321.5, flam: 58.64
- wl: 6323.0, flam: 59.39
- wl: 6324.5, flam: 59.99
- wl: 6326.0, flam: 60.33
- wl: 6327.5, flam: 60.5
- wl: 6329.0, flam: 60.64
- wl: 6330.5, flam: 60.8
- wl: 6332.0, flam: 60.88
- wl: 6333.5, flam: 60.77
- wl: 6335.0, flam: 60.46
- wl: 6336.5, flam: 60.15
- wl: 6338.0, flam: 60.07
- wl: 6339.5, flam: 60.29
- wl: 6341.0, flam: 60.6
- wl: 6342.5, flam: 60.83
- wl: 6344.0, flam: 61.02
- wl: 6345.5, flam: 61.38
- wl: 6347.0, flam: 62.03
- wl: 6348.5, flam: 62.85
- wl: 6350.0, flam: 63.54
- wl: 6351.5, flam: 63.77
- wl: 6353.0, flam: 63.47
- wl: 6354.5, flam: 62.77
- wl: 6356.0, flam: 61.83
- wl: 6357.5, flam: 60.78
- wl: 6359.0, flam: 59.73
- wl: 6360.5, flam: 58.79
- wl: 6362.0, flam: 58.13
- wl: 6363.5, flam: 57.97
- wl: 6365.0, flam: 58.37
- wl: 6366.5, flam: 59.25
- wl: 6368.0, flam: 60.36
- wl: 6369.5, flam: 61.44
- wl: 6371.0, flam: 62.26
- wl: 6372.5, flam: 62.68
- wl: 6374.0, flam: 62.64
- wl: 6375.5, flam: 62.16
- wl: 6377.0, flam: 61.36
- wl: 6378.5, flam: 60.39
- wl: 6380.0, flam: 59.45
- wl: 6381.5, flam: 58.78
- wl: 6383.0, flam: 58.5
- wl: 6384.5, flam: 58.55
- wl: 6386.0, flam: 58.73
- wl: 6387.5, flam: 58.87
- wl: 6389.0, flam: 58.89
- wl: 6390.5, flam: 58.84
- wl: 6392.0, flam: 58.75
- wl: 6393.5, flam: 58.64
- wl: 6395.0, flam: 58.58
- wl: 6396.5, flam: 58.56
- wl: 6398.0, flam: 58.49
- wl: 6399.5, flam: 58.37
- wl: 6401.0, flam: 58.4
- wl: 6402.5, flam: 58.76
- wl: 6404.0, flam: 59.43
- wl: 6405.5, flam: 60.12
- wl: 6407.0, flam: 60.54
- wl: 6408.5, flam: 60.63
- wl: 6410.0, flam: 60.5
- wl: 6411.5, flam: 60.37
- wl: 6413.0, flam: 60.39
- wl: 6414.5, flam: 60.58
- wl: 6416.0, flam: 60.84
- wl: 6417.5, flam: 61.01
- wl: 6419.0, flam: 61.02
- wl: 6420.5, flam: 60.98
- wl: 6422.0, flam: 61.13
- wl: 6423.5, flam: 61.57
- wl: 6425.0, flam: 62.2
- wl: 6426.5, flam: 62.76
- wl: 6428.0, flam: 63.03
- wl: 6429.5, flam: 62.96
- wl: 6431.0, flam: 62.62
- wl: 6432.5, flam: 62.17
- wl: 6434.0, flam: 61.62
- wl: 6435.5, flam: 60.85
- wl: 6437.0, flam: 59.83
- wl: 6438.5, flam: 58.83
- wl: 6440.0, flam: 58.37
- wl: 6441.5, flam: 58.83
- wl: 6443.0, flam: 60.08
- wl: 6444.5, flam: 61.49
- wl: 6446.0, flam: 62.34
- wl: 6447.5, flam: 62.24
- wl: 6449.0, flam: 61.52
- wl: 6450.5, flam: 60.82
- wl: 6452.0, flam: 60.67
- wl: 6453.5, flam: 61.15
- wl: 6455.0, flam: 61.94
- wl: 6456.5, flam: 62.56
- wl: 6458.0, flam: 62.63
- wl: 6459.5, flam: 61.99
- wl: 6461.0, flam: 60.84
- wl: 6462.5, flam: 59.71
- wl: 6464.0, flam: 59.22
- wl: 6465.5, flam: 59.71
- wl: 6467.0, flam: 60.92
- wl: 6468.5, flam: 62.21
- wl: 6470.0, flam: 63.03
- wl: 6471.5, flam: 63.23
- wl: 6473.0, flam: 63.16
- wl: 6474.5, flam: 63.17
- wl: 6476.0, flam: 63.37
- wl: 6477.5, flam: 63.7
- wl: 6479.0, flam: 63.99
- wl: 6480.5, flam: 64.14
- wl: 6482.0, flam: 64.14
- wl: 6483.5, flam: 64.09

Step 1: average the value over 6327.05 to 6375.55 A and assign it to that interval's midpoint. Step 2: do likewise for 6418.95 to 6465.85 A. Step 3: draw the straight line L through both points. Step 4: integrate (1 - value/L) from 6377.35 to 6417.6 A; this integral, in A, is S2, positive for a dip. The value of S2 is 1.1 A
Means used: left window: 61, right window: 61.2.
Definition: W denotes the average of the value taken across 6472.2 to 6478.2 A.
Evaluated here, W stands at 63.3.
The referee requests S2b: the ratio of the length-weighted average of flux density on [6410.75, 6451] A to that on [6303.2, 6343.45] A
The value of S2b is 1.02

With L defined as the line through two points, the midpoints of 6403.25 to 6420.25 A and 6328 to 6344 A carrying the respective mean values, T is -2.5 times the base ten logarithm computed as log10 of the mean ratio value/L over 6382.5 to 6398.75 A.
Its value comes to 0.03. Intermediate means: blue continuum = 60.6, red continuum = 60.5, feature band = 58.7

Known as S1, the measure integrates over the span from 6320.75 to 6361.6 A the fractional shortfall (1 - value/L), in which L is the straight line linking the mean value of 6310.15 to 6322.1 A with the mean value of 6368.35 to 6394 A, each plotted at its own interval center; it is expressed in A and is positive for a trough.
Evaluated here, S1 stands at -1.1 A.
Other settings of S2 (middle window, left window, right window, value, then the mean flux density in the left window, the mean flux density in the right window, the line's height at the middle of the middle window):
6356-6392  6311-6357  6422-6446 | 0.6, 60.7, 61.2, 60.9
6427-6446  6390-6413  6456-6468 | -0.2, 59.3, 60.9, 60.3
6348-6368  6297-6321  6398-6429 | -0.4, 58.7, 60.6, 59.6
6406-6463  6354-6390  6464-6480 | 0.4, 60.1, 62.5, 61.6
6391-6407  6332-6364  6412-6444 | 0.6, 61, 61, 61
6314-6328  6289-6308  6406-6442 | 0.0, 58.9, 61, 59.3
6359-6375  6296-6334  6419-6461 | 0.0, 59.2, 61.4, 60.1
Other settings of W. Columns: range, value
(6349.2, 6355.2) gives 63.4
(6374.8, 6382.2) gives 60.4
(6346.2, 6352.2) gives 63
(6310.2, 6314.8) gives 60.1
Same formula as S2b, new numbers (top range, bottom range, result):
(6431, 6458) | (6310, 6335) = 1.02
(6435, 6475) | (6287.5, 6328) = 1.03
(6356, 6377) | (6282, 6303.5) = 1.02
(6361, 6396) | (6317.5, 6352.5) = 0.98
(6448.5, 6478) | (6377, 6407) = 1.05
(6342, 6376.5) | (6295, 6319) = 1.04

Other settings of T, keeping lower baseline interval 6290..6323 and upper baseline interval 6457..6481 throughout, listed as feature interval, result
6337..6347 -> -0.021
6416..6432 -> -0.011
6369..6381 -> -0.021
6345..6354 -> -0.055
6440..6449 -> 0.015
